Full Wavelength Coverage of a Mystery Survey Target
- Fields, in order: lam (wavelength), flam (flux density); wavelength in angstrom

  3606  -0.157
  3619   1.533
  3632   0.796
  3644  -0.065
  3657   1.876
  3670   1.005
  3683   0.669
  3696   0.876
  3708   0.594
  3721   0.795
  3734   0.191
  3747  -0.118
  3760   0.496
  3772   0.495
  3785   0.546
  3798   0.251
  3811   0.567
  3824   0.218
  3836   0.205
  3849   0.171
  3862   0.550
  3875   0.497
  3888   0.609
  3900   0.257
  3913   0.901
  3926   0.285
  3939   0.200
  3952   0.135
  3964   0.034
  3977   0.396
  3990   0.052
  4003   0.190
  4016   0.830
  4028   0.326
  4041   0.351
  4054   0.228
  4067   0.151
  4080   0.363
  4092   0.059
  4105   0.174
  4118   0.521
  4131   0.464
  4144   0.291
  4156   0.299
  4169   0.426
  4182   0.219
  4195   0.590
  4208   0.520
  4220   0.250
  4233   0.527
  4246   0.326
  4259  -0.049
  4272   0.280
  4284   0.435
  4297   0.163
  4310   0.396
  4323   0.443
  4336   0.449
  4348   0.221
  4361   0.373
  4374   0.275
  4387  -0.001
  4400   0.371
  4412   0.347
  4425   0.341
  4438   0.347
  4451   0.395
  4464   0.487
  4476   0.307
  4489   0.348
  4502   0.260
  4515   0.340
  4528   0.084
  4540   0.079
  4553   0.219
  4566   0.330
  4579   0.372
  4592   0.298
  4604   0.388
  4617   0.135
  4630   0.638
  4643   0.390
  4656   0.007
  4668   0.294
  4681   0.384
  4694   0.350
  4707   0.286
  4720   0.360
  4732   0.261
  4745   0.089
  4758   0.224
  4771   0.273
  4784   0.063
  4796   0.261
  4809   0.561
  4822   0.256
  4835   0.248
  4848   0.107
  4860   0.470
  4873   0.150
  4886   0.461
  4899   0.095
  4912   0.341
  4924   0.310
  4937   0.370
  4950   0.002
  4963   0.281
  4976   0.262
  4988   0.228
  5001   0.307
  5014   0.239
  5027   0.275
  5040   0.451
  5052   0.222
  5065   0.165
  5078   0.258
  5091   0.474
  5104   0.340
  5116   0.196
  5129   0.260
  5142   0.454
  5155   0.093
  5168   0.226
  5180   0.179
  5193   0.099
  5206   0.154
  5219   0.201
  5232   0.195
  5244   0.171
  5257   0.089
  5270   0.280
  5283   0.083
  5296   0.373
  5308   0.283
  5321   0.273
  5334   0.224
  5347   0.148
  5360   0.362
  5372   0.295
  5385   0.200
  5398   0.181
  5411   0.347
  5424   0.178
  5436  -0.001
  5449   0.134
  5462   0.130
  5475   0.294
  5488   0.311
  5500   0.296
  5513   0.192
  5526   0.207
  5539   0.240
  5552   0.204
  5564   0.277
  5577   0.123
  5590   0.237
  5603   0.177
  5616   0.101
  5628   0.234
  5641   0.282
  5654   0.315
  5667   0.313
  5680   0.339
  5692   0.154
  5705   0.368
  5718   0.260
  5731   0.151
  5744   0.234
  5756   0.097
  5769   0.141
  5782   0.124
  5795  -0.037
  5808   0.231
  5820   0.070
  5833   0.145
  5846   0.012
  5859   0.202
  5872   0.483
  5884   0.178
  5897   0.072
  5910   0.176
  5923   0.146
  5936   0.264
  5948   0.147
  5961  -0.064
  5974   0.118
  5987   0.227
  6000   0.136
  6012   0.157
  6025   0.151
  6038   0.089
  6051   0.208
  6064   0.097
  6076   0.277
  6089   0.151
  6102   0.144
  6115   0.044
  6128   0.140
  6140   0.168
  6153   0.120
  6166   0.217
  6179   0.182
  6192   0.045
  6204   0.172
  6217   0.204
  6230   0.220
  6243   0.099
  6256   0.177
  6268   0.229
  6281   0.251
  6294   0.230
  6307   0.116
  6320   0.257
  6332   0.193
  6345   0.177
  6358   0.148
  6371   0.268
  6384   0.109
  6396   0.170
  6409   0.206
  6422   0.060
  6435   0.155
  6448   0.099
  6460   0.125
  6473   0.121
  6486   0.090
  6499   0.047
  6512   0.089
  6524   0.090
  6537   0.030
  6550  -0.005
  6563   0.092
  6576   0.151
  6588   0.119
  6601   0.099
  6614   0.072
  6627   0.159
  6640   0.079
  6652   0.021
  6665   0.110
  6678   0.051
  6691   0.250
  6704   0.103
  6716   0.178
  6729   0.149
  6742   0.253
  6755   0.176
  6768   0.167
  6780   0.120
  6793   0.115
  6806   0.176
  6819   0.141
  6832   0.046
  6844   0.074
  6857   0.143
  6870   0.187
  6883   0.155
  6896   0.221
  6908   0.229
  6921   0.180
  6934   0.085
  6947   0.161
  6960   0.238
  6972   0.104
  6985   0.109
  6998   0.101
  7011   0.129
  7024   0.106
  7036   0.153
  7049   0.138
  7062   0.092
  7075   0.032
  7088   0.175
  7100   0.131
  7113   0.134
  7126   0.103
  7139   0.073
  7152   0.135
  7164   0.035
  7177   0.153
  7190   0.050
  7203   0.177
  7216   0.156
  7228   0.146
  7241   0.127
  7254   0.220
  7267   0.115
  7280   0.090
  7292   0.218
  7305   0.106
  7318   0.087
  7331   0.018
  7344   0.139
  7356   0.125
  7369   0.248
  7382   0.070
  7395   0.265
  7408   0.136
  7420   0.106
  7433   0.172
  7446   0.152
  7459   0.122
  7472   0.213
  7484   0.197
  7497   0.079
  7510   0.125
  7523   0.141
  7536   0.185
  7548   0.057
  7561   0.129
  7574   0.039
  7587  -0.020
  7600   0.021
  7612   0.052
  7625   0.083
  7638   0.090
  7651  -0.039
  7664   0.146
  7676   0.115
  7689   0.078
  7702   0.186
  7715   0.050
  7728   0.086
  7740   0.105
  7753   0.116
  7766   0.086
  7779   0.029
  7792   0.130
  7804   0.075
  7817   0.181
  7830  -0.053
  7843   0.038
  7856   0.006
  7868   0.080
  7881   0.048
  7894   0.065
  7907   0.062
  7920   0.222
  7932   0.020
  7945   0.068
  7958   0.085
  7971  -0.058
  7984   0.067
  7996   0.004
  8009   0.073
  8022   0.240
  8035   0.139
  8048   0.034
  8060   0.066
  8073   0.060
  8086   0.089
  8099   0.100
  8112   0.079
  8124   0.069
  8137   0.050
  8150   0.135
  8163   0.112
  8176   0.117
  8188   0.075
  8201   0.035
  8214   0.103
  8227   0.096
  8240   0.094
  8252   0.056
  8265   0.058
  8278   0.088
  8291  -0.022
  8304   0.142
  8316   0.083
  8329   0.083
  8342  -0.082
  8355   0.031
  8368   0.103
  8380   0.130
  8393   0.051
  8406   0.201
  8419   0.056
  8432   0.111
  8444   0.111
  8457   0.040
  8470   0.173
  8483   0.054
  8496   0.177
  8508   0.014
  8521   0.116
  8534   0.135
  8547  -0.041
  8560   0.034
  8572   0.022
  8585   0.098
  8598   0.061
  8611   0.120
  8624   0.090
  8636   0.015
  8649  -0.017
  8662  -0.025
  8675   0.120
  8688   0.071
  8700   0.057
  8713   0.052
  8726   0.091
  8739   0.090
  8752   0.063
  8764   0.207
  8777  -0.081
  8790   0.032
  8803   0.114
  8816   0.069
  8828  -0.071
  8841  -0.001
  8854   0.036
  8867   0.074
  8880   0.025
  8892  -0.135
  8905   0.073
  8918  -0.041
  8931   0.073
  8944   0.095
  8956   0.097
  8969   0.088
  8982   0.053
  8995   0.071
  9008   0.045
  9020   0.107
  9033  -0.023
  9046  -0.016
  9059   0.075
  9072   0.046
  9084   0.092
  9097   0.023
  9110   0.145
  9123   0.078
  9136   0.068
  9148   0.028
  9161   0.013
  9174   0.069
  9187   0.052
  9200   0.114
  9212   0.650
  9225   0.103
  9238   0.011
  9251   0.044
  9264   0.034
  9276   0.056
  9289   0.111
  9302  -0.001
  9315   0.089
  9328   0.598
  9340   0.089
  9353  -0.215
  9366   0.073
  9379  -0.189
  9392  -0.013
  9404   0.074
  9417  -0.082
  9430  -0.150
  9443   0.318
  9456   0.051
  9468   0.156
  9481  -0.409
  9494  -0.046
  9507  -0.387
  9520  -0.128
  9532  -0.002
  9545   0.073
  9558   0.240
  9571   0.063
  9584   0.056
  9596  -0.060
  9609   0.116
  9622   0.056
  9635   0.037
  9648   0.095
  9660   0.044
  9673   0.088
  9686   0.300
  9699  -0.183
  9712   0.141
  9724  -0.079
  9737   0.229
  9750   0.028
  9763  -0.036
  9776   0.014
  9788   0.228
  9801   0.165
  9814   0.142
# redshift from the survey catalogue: 1.47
